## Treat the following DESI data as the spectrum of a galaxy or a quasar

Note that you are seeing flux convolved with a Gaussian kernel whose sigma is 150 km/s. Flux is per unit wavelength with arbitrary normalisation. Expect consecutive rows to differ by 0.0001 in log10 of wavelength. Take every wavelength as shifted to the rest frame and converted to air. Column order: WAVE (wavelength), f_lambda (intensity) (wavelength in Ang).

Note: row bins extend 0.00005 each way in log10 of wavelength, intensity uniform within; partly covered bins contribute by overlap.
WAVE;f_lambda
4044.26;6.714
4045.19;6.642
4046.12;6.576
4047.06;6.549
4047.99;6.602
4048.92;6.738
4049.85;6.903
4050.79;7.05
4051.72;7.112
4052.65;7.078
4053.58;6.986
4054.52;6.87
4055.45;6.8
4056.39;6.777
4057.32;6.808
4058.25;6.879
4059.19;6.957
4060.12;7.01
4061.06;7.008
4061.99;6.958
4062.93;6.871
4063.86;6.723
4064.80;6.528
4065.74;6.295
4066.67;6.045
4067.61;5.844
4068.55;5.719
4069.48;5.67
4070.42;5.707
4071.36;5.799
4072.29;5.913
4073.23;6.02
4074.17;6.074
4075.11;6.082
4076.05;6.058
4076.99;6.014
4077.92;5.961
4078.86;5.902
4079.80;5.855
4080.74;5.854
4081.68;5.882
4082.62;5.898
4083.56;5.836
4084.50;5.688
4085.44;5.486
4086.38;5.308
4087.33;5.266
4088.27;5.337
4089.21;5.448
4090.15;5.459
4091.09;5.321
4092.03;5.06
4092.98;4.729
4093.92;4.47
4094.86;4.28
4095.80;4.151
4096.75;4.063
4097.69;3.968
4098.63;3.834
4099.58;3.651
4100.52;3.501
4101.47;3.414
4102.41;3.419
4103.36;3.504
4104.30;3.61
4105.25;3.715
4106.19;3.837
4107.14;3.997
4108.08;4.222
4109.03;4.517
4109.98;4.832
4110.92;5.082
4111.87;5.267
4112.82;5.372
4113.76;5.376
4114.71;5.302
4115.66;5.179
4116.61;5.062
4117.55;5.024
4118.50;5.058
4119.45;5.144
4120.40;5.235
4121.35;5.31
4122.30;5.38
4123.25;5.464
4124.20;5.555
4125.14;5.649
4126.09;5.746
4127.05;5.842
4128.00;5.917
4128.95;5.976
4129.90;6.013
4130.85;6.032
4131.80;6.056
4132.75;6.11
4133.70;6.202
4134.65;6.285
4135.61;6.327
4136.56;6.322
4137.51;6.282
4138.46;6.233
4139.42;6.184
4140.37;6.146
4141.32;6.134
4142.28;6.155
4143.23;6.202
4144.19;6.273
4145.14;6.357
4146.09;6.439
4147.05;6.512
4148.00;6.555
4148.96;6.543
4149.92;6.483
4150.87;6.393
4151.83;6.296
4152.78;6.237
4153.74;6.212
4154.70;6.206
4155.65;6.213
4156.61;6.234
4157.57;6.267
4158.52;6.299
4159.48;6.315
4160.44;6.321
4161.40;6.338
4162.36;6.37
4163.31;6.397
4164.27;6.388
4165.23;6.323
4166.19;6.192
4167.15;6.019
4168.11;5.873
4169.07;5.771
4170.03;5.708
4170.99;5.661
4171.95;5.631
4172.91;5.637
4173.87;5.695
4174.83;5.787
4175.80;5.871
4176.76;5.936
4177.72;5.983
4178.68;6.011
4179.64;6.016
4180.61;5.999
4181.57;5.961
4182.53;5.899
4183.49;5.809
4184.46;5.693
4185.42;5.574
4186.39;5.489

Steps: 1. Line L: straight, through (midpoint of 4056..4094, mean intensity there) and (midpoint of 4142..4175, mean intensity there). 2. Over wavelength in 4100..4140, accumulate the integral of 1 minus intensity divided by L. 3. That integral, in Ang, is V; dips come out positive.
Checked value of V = 5.8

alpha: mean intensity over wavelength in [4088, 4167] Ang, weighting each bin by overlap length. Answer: 5.49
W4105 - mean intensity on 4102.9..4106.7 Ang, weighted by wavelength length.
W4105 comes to 3.67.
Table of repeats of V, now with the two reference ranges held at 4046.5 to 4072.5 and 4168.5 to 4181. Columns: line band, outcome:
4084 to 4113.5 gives 8.44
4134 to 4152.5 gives -0.89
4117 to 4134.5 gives 1.38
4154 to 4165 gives -0.71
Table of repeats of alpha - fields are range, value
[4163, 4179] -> 5.93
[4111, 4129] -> 5.39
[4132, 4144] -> 6.21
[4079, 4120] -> 4.78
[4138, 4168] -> 6.29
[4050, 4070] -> 6.67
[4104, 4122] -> 4.81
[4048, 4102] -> 5.81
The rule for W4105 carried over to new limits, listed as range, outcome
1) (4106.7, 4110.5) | 4.41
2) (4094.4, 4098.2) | 4.12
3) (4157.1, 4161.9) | 6.31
